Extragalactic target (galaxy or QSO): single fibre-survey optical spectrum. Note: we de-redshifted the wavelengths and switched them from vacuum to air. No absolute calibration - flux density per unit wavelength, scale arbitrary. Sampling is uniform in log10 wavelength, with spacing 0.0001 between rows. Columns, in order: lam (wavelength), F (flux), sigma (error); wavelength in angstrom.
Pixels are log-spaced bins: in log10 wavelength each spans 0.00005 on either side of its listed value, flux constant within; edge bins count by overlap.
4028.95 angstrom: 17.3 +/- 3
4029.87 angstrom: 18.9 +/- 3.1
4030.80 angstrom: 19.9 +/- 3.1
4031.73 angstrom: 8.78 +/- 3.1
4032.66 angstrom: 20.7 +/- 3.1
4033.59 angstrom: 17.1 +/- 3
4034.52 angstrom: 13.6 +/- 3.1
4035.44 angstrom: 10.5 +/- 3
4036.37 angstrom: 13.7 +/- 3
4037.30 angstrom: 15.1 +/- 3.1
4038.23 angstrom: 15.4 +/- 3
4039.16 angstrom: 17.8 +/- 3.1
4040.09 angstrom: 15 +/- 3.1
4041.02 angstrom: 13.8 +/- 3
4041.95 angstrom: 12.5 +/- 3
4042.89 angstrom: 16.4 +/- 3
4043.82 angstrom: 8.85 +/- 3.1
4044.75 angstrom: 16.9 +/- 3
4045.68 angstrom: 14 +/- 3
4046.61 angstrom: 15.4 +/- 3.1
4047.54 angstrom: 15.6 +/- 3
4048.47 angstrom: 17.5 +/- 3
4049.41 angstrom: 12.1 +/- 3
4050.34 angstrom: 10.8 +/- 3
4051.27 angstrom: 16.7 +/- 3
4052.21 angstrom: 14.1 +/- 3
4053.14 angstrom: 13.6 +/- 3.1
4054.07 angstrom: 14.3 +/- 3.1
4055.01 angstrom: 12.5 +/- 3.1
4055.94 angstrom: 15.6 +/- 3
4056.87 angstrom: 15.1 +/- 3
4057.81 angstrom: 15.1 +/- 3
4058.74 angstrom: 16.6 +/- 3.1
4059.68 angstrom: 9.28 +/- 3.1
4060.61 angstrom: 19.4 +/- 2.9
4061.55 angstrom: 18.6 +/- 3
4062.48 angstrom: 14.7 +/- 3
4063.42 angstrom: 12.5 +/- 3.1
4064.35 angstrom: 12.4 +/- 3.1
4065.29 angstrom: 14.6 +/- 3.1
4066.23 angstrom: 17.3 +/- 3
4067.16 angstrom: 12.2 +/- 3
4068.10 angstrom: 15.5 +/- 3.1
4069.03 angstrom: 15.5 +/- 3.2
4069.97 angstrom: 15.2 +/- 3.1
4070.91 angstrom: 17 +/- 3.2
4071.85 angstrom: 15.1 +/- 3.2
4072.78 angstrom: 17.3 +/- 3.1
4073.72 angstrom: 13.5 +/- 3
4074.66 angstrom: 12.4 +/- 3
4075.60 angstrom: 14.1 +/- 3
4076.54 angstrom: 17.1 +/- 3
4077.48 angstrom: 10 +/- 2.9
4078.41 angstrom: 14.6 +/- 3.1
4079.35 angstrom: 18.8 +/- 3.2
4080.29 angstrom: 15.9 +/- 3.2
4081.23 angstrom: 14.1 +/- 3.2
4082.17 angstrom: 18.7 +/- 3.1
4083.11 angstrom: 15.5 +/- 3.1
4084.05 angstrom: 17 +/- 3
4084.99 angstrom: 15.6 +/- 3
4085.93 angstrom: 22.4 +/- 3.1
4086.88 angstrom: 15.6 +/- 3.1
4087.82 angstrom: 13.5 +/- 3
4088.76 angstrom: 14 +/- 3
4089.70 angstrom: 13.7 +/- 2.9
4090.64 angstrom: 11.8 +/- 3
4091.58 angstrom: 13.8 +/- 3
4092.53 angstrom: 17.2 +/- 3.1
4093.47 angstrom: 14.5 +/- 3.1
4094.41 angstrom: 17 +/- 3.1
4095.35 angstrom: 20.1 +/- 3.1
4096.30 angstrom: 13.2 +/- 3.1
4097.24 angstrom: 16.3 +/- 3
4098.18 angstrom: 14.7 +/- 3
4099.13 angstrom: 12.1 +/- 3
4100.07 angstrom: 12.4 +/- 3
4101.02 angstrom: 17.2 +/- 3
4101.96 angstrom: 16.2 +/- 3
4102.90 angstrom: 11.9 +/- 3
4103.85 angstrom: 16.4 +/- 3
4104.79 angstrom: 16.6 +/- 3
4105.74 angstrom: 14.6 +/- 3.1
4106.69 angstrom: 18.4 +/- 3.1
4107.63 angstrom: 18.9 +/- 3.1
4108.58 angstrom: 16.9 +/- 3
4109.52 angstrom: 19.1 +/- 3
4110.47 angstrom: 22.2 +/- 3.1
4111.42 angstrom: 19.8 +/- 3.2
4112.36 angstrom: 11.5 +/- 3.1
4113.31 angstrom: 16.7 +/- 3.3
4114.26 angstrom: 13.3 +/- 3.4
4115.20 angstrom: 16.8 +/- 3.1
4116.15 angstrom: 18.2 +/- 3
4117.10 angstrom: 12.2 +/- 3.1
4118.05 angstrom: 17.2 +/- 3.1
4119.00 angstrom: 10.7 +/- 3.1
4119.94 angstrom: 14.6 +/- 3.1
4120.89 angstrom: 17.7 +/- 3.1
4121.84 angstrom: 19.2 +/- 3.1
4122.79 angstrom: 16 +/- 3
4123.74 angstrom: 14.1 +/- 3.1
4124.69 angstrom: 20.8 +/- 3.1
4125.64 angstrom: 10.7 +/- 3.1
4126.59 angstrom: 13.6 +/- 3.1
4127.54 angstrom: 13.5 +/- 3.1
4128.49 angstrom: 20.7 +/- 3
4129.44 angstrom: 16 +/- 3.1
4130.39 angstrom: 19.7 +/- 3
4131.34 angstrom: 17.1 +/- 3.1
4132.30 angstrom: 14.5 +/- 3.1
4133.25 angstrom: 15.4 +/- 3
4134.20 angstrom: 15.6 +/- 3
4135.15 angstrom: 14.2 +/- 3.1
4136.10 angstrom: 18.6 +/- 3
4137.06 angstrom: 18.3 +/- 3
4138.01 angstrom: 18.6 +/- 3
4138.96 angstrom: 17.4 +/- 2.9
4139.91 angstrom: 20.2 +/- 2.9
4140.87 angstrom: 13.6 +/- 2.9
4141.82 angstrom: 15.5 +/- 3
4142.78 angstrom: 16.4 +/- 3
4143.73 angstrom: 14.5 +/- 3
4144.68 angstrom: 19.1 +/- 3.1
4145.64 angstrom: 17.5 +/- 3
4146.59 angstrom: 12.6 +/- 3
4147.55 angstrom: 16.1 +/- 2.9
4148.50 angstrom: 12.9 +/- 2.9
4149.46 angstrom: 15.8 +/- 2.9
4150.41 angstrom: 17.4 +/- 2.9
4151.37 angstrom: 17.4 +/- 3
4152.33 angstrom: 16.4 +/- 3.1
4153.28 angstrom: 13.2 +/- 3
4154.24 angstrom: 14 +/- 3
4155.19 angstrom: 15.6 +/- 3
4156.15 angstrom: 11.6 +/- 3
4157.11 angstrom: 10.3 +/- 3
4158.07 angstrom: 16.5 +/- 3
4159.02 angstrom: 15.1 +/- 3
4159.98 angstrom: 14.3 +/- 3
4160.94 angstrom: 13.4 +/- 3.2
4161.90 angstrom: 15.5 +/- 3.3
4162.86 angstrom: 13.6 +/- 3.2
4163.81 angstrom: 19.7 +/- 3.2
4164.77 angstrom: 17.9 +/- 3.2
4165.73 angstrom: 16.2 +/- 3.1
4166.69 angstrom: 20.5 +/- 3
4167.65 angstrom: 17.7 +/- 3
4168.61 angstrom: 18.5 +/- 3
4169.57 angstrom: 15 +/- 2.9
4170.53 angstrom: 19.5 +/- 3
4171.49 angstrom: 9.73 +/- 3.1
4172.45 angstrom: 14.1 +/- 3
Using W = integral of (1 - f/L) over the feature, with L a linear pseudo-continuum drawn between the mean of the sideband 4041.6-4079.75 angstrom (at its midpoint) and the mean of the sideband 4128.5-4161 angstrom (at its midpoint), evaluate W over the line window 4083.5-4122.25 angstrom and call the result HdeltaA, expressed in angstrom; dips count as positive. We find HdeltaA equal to -1.6 angstrom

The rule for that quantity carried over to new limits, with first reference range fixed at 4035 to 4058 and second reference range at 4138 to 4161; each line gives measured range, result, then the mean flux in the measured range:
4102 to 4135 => -2.43 angstrom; 16.2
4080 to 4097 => -1.16 angstrom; 15.8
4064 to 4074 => -0.38 angstrom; 15.1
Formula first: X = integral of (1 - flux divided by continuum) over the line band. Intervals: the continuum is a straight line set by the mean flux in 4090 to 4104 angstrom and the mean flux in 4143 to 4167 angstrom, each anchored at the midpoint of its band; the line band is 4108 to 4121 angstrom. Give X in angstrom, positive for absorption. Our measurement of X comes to -0.9 angstrom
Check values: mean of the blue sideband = 14.9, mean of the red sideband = 15.5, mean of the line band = 16.2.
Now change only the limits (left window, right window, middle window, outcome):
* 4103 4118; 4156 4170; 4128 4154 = -0.43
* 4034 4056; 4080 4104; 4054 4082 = -0.24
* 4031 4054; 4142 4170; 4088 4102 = 0.14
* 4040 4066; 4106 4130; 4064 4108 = 0.13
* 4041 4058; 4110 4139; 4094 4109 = -0.14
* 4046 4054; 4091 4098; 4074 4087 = -0.30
